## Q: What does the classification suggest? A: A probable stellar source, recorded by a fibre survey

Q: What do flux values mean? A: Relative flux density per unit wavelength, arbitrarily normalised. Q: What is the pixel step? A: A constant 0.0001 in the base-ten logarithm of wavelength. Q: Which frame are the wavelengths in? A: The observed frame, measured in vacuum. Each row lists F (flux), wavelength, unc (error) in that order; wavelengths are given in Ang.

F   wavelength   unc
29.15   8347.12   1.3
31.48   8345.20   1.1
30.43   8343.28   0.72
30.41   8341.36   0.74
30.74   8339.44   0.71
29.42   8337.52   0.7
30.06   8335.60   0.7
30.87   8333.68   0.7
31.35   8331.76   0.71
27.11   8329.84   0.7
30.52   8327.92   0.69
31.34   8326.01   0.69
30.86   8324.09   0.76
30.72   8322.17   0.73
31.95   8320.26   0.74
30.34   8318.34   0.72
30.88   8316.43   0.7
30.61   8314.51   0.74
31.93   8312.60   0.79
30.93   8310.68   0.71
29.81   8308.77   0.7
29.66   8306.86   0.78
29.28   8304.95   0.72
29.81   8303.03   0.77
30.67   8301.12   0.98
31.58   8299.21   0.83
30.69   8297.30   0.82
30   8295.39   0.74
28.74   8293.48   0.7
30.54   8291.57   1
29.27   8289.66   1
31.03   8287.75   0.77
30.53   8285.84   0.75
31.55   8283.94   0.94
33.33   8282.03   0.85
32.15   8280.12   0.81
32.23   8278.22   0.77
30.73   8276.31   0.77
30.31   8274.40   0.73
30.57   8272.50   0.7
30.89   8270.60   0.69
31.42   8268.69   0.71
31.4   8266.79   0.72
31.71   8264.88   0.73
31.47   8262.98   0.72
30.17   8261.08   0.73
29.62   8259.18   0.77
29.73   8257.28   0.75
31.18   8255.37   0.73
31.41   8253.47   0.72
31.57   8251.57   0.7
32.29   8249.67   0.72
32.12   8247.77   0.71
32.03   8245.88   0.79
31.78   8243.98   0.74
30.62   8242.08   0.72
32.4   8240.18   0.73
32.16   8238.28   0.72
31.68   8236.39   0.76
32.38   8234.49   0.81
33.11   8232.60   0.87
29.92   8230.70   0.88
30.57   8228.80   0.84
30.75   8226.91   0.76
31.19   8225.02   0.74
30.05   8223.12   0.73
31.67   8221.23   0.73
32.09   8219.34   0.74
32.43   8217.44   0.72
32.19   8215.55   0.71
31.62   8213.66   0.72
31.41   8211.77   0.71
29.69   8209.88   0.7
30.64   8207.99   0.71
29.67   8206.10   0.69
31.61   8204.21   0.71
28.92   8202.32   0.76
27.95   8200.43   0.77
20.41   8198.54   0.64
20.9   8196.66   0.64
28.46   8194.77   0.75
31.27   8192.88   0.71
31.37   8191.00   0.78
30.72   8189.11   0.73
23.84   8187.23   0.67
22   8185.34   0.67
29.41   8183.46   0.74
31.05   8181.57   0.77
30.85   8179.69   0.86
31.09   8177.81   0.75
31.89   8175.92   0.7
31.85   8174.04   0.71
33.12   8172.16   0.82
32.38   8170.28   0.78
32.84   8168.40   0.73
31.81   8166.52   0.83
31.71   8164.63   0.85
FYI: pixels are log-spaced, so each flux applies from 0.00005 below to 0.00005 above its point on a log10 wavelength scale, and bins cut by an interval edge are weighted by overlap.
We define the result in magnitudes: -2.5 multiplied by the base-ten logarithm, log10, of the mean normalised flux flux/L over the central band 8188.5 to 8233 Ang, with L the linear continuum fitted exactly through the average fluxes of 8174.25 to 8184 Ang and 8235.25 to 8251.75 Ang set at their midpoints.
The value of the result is 0.054 mag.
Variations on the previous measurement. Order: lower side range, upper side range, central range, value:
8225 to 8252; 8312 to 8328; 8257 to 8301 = 0.02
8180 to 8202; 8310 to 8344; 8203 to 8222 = -0.13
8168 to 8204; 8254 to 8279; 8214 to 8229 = -0.06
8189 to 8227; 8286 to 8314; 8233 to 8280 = -0.05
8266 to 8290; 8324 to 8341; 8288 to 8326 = 0.01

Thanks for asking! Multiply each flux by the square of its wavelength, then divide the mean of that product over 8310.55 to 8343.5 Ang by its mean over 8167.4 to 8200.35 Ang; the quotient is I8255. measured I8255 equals 1.1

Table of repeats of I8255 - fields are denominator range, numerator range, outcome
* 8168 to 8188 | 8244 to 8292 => 1.06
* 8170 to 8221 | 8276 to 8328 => 1.07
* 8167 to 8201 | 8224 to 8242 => 1.10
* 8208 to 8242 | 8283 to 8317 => 0.98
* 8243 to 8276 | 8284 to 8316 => 0.98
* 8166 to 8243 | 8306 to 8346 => 1.04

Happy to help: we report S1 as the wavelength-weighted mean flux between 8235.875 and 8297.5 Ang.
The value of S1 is 31.1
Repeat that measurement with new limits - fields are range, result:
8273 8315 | 30.7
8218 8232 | 31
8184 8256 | 30.2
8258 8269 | 30.9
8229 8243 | 31.7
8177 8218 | 28.9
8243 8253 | 31.9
